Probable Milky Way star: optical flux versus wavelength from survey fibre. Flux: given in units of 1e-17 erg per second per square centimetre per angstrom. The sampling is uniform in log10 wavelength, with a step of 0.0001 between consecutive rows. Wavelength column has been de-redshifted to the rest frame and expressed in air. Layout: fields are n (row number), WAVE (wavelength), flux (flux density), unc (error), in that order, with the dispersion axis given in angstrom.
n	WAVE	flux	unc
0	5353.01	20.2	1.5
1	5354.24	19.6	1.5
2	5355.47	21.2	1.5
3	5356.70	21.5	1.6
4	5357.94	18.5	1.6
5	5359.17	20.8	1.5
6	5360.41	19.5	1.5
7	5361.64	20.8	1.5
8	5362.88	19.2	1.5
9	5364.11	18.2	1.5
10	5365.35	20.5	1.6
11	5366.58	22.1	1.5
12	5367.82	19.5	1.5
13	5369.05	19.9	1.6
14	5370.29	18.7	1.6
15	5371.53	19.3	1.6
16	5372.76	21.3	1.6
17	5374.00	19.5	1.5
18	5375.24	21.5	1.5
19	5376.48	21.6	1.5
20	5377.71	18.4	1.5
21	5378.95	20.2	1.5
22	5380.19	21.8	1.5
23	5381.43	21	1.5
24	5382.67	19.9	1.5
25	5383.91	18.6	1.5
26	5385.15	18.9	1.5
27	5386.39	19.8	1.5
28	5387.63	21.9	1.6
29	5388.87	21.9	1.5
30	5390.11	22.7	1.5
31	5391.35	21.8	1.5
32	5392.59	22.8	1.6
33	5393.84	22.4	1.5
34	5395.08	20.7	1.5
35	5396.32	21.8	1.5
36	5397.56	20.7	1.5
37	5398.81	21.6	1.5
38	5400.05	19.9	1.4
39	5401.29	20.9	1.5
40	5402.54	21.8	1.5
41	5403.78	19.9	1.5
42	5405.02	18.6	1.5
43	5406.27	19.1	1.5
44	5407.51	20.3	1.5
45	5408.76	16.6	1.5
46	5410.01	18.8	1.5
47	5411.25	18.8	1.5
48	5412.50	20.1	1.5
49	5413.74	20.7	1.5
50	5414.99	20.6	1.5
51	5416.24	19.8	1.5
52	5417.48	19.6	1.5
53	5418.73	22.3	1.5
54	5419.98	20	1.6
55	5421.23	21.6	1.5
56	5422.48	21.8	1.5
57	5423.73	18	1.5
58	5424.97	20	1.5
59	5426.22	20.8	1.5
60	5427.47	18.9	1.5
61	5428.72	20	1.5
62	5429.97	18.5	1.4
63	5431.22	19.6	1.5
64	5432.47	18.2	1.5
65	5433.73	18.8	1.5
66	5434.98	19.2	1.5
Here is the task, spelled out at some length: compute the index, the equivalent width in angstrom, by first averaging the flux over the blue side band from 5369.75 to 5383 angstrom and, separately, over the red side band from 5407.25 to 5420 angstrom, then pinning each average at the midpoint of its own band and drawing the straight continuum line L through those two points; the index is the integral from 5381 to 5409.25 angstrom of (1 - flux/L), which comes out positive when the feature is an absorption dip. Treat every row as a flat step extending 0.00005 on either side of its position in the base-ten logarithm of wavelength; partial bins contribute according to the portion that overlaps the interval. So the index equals -0.8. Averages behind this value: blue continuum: 20.3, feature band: 20.6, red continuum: 19.8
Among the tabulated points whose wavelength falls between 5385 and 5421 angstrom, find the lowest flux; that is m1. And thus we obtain 16.6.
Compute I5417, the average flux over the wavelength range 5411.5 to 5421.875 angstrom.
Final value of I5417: 20.5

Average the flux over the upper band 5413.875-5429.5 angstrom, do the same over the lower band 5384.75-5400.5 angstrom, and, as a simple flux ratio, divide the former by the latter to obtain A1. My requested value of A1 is 0.95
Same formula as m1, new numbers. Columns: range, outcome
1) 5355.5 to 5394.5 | 18.2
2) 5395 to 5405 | 19.9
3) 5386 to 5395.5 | 19.8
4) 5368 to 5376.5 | 18.7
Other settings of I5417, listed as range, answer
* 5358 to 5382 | 20.2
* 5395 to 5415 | 20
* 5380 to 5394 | 21.1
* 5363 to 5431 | 20.3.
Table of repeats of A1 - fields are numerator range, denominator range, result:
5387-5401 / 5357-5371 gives 1.09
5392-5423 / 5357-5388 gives 1.02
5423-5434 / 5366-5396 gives 0.93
